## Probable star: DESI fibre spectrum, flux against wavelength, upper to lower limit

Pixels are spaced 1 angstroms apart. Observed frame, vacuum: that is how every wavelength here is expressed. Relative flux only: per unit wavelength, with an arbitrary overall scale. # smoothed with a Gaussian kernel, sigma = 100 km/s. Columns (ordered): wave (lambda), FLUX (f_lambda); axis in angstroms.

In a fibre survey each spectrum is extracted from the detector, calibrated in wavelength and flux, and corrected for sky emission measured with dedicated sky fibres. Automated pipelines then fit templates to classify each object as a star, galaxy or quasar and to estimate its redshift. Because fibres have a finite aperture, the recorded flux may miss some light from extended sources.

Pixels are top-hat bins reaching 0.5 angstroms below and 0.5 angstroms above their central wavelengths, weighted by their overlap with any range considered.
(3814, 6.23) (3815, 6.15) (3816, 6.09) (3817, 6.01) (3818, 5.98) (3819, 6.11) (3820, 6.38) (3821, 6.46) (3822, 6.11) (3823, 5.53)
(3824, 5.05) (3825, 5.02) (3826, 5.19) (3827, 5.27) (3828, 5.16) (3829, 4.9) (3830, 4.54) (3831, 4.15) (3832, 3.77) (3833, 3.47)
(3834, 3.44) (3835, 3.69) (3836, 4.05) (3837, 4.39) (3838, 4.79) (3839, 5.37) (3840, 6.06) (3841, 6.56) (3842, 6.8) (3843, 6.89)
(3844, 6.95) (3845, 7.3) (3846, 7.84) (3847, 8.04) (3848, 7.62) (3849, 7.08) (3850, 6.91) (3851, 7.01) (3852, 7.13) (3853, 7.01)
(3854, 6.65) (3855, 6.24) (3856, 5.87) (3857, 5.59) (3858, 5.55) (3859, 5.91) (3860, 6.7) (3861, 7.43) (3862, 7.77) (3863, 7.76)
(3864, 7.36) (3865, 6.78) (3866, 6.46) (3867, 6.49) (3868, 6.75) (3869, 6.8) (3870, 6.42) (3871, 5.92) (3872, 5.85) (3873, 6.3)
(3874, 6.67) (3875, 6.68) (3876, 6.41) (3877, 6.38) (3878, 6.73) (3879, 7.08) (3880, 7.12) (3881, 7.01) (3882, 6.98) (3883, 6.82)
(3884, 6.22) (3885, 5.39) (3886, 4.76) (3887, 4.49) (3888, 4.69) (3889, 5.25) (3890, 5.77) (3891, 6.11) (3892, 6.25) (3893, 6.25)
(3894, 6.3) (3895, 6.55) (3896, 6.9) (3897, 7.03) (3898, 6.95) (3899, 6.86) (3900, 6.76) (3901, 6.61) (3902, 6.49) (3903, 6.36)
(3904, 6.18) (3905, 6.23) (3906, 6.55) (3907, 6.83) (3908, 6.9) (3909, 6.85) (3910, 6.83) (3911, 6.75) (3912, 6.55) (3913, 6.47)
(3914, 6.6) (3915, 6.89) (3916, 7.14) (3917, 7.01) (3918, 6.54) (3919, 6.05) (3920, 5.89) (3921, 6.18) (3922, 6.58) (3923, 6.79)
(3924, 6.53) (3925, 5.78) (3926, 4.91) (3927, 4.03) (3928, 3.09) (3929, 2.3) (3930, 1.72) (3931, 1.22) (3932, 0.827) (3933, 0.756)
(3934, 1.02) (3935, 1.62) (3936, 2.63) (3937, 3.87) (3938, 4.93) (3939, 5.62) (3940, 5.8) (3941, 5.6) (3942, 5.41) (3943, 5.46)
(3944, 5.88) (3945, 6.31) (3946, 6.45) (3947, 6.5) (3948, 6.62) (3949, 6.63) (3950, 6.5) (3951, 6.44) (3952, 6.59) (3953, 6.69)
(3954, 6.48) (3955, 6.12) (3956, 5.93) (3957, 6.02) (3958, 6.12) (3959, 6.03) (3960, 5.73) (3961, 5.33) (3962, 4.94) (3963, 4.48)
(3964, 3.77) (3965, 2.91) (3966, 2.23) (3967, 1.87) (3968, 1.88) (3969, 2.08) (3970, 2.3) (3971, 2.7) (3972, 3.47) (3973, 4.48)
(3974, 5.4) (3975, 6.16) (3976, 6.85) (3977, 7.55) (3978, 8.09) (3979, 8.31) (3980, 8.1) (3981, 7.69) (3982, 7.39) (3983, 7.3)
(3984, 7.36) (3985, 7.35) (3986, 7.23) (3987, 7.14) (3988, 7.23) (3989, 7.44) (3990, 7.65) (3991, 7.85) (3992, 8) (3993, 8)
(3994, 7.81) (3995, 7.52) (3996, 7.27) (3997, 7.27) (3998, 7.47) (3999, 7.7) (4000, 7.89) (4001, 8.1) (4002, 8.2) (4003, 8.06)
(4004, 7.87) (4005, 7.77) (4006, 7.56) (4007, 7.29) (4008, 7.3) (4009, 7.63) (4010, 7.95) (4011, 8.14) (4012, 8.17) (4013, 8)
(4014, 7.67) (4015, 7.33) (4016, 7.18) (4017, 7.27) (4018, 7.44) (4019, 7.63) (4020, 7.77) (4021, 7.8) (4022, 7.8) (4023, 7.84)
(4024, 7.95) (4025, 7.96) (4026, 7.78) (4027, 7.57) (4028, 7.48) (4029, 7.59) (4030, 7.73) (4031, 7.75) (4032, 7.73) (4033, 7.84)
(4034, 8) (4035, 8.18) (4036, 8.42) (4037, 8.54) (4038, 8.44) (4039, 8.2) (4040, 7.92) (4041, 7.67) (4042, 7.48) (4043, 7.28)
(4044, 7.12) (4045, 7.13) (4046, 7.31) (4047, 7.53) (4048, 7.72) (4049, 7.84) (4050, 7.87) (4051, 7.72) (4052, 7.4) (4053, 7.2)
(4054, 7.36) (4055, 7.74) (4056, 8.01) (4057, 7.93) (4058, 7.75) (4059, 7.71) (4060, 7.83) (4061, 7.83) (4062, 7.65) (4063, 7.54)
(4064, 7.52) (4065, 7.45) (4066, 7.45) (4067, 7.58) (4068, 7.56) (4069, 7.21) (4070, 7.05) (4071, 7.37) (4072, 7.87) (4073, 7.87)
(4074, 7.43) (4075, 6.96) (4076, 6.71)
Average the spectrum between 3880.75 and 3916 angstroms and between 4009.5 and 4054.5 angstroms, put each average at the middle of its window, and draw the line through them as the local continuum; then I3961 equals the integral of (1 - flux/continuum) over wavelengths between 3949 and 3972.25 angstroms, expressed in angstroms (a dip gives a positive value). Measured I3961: 7.6 angstroms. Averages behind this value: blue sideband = 6.36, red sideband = 7.73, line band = 4.69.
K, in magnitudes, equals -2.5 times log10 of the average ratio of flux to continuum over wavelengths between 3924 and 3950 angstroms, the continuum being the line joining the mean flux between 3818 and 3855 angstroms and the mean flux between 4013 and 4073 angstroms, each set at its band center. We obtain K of 0.49 mag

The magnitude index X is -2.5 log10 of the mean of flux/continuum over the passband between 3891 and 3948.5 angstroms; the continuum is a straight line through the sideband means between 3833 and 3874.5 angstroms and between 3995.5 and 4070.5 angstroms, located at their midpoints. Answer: 0.23 mag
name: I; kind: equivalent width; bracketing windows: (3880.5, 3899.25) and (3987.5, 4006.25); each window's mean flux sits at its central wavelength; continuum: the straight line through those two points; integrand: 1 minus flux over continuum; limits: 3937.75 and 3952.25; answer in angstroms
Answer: 1.9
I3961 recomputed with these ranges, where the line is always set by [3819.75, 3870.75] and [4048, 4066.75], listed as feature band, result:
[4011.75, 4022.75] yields -0.4 angstroms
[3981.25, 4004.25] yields -1.4 angstroms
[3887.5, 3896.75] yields 0.5 angstroms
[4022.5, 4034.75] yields -0.6 angstroms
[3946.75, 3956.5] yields 0.6 angstroms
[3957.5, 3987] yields 6.9 angstroms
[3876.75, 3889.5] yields 0.5 angstroms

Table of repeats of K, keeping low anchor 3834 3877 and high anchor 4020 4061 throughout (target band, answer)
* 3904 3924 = 0.041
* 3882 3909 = 0.082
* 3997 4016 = -0.034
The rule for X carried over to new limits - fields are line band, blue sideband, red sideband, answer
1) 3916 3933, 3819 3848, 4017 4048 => 0.36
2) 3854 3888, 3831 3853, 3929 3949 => -0.19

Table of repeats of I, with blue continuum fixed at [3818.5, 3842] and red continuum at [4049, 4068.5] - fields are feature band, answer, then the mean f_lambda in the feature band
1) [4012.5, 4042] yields -2.1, 7.8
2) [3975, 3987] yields -1.3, 7.49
